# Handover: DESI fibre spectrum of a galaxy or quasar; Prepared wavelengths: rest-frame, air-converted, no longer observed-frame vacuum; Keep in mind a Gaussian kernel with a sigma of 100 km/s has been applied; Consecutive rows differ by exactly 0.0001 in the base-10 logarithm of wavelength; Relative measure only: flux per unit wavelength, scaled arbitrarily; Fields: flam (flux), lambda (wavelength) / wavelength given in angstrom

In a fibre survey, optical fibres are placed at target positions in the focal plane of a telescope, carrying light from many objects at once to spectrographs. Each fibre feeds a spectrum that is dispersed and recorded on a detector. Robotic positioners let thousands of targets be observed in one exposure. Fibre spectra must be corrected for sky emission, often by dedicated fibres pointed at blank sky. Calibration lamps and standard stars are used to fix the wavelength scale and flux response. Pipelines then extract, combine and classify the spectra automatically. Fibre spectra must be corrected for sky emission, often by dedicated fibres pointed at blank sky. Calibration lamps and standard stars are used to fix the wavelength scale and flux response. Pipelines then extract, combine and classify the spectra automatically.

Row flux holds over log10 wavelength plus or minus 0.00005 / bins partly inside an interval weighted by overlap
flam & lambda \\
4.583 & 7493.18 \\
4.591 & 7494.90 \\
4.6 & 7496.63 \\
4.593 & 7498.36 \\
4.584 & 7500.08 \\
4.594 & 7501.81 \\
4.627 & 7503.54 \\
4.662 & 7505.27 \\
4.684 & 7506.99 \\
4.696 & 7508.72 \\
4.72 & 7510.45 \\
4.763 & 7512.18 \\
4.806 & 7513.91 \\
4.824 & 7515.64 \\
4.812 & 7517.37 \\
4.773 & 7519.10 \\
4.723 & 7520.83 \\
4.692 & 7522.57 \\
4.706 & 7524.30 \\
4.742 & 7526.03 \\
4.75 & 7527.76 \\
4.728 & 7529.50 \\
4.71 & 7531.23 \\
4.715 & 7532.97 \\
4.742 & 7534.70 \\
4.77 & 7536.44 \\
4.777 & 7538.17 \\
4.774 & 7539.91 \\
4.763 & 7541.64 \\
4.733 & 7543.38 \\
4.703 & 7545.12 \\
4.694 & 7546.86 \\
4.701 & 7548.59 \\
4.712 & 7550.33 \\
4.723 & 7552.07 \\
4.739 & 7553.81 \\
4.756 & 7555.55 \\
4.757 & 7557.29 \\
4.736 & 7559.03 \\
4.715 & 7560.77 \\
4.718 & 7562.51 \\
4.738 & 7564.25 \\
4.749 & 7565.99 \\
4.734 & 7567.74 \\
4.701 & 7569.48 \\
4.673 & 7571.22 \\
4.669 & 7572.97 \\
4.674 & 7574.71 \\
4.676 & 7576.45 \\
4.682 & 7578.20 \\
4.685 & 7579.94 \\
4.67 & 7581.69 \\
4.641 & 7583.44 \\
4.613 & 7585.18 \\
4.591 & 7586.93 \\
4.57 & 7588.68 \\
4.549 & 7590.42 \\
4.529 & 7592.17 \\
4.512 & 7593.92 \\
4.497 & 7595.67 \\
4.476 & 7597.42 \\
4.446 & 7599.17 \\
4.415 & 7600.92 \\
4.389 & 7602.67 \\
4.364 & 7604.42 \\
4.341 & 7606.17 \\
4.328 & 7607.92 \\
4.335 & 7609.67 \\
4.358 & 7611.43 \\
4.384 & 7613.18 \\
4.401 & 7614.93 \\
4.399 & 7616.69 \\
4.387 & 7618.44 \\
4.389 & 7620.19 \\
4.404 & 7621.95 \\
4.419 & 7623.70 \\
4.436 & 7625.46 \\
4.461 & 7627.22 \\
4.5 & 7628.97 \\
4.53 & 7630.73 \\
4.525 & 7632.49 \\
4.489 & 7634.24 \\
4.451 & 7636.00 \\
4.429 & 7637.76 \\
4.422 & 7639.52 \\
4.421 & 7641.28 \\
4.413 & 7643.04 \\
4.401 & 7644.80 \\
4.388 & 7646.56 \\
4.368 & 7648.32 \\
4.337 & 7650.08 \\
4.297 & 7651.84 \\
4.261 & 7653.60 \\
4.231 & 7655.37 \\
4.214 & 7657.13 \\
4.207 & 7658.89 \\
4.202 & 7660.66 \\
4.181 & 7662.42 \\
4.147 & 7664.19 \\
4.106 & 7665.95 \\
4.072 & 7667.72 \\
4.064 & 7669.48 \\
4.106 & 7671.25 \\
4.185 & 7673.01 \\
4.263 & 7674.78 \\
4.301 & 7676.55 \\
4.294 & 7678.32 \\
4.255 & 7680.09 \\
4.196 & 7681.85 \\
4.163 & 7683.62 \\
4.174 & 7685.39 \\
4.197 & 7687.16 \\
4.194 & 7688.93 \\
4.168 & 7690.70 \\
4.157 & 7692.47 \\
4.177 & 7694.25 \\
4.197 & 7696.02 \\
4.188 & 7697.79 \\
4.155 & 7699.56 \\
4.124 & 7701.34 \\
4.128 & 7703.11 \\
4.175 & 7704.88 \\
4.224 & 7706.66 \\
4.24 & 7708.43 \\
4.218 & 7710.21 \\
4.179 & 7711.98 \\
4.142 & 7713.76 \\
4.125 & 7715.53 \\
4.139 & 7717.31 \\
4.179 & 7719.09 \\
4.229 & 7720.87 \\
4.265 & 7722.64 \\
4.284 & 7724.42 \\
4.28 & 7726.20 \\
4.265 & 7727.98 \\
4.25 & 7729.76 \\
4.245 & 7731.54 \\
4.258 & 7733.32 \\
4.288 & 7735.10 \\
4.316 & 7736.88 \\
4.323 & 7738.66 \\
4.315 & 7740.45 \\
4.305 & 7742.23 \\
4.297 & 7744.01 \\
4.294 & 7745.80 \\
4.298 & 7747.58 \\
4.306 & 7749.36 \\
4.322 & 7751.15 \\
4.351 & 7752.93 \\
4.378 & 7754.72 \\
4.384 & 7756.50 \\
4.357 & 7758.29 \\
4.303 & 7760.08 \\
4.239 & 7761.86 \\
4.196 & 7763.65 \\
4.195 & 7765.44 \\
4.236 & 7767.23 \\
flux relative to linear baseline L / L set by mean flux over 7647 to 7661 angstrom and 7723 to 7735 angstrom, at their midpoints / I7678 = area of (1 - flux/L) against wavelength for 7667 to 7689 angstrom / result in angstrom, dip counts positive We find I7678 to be 0.4 angstrom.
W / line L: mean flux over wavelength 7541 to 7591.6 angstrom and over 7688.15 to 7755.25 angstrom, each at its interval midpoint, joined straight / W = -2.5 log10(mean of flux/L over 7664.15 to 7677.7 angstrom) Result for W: 0.057 mag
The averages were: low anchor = 4.69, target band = 4.16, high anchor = 4.24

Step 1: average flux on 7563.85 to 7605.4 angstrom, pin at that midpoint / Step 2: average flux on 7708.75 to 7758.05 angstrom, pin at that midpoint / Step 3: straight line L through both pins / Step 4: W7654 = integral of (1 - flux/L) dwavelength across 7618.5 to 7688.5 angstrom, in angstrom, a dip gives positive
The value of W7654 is 2.2 angstrom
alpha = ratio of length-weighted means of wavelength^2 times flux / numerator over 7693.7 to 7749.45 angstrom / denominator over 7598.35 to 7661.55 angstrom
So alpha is 0.99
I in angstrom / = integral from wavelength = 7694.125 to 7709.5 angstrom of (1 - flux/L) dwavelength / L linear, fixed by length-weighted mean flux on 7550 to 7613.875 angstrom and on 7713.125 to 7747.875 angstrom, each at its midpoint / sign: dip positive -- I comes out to 0.5 angstrom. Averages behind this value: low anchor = 4.59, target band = 4.18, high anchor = 4.26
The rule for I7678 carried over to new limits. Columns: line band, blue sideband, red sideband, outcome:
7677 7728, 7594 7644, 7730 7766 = 1.7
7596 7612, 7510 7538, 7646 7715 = 0.3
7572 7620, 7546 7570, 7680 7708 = 0.8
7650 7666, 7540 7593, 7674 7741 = 0.6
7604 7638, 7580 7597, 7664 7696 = 0.1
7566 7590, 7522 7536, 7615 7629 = -0.5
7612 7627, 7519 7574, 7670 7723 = 0.2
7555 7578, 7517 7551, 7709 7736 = -0.3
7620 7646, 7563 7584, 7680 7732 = 0.1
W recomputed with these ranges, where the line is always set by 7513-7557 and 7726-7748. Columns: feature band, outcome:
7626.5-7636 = 0.01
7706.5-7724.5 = 0.03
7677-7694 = 0.05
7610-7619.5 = 0.04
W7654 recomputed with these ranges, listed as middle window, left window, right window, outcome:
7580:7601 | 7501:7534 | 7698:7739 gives -0.06 angstrom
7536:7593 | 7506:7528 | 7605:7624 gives -1.59 angstrom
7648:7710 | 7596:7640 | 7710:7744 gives 1.79 angstrom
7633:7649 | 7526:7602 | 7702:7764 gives 0.22 angstrom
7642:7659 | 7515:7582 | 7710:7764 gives 0.62 angstrom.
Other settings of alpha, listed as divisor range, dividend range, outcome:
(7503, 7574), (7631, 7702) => 0.93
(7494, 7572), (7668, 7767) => 0.94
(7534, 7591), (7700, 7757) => 0.94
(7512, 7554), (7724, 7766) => 0.96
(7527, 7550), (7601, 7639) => 0.95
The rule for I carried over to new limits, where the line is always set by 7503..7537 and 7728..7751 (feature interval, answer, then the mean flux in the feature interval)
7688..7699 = 0.5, 4.18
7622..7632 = 0.1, 4.46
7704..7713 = 0.3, 4.2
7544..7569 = -0.4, 4.73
